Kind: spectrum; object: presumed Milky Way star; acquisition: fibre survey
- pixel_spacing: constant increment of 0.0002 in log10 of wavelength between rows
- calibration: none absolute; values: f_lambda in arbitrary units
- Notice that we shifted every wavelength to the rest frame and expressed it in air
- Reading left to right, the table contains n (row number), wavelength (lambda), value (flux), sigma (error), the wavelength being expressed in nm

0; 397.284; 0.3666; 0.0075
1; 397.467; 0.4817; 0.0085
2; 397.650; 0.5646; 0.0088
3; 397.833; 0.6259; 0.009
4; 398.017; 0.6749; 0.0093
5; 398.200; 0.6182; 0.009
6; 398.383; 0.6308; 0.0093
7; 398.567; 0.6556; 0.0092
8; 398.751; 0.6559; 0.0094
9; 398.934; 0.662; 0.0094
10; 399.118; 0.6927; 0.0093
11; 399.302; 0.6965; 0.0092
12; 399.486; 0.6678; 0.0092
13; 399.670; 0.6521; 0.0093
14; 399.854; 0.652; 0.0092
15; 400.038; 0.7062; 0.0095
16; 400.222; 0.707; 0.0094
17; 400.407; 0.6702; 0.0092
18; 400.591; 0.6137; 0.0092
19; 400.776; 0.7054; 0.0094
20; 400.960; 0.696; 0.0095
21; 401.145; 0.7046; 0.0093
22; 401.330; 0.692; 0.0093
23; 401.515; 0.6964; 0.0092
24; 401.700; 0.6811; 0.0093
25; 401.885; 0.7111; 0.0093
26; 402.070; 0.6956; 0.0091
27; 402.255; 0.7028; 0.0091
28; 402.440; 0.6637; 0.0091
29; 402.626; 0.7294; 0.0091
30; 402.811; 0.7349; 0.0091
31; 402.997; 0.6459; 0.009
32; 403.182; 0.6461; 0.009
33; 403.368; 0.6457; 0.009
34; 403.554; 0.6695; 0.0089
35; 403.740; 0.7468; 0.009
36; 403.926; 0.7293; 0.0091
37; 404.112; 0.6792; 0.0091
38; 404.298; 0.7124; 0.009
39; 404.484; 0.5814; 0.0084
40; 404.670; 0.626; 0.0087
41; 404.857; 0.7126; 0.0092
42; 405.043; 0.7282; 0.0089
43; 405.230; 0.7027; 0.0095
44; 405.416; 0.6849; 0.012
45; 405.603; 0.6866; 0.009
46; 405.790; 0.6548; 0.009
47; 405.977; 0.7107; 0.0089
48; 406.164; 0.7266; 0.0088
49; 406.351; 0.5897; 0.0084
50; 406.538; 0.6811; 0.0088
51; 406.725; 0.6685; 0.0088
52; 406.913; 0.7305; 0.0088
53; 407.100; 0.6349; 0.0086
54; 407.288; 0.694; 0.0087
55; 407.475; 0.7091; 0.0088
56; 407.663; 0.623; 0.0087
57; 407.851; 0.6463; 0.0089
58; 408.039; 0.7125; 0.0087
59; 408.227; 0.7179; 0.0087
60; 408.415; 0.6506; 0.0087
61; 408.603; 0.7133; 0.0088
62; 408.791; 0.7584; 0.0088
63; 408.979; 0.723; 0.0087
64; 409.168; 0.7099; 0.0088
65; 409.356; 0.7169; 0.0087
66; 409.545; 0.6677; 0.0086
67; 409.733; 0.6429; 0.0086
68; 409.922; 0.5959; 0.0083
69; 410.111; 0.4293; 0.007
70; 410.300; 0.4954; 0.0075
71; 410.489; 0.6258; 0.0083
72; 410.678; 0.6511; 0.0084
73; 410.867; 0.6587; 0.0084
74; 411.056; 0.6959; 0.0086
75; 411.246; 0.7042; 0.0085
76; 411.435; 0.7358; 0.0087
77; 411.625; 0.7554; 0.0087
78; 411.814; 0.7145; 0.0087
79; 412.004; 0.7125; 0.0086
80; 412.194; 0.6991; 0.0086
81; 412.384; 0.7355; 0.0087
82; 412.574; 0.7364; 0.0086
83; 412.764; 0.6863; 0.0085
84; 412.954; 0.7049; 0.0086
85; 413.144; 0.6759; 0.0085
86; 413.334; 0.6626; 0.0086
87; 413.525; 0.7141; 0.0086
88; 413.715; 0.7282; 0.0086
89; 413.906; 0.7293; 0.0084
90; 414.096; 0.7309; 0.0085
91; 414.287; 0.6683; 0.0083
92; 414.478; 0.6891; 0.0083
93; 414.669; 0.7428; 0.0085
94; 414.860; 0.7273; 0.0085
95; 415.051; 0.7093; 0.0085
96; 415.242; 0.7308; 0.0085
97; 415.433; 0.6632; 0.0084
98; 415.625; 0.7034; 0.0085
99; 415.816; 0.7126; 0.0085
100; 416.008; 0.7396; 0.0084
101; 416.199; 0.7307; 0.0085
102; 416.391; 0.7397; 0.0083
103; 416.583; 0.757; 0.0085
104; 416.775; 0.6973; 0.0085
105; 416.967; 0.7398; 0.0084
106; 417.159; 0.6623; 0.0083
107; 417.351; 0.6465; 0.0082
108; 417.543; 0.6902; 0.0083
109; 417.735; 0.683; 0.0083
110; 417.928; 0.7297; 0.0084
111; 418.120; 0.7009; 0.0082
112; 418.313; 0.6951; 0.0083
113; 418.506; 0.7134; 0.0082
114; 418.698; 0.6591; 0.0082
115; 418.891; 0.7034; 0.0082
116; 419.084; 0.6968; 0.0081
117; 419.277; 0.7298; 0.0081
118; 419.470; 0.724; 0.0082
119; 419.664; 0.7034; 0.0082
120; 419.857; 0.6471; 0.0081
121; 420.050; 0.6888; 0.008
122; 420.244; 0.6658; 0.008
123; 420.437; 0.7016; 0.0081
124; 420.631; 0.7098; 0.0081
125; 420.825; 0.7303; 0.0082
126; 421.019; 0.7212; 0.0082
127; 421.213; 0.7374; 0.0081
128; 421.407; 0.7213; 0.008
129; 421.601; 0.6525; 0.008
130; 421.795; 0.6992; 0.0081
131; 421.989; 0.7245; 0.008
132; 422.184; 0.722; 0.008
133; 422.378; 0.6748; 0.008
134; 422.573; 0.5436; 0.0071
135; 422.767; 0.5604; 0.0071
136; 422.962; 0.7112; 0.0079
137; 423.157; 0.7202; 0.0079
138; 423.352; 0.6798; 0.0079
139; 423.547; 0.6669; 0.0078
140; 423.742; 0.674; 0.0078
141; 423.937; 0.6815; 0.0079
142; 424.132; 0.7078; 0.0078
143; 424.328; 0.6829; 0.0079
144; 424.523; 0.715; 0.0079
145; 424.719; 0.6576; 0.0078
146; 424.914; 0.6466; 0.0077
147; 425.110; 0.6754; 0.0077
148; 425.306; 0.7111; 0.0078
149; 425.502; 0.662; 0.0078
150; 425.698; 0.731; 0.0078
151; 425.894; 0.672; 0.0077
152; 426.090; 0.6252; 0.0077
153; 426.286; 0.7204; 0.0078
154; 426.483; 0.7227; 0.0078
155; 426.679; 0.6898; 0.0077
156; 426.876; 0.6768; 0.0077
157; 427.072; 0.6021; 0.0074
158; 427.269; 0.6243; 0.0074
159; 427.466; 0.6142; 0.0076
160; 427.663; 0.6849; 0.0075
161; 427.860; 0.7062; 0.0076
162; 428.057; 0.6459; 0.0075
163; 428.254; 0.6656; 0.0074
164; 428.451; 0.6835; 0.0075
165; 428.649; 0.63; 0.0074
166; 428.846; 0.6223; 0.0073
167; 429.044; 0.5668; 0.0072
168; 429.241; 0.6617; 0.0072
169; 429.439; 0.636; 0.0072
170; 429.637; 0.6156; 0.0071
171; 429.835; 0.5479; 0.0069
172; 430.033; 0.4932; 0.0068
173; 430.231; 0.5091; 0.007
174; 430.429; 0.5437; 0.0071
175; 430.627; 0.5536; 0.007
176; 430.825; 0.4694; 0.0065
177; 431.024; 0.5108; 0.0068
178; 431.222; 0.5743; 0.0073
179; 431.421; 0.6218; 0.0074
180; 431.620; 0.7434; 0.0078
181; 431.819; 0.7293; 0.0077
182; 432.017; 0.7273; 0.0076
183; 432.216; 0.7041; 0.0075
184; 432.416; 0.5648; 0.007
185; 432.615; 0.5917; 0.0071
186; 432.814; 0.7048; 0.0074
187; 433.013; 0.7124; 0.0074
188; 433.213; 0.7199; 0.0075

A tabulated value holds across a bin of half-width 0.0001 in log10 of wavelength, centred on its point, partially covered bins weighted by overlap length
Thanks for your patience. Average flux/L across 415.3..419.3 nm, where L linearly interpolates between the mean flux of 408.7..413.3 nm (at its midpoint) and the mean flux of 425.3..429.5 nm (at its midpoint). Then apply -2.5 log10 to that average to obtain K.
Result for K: -0.05 mag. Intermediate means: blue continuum 0.676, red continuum 0.661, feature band 0.704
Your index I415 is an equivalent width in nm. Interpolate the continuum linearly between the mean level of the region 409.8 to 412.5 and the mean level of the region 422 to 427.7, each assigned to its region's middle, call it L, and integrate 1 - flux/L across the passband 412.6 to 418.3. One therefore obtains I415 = -0.38 nm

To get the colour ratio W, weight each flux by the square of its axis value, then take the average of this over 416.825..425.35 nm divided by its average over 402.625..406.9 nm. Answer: 1.1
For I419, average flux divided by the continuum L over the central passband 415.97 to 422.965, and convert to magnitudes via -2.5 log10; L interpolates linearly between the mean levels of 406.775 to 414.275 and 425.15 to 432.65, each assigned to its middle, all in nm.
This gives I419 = -0.06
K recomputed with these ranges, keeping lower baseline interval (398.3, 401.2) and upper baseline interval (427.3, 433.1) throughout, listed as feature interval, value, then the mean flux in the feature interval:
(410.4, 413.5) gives -0.073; 0.698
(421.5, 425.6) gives -0.070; 0.675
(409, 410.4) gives 0.072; 0.614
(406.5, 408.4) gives -0.033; 0.68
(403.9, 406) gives -0.029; 0.682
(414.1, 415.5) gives -0.095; 0.707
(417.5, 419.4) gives -0.096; 0.701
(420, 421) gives -0.102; 0.701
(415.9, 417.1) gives -0.137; 0.731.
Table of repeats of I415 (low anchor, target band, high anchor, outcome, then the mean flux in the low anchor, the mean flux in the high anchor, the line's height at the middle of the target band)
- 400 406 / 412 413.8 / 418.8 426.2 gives -0.05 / 0.687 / 0.686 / 0.686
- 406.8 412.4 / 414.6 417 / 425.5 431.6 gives -0.24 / 0.674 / 0.623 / 0.657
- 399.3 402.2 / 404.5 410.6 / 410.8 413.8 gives 0.27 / 0.684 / 0.708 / 0.698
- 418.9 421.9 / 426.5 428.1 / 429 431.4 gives -0.15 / 0.702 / 0.559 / 0.601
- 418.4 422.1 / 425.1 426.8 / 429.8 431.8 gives -0.17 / 0.702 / 0.564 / 0.627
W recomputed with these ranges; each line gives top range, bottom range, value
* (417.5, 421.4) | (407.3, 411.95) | 1.10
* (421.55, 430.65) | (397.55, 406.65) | 1.08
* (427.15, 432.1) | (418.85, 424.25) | 0.93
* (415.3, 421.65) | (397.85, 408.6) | 1.12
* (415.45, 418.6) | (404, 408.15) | 1.10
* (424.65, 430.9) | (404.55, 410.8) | 1.05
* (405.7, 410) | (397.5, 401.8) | 1.07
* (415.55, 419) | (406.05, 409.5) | 1.07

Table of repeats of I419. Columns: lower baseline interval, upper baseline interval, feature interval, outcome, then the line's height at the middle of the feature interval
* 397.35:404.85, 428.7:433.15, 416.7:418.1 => -0.09 mag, 0.636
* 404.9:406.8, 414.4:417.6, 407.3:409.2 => -0.01 mag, 0.691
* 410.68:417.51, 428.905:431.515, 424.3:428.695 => -0.13 mag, 0.596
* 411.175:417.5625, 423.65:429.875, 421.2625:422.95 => 0.02 mag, 0.681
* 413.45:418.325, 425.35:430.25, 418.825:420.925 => -0.02 mag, 0.688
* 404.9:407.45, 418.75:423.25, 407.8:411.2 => 0.05 mag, 0.687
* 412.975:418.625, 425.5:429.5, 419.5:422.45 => -0.02 mag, 0.686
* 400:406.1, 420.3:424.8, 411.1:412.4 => -0.05 mag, 0.687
